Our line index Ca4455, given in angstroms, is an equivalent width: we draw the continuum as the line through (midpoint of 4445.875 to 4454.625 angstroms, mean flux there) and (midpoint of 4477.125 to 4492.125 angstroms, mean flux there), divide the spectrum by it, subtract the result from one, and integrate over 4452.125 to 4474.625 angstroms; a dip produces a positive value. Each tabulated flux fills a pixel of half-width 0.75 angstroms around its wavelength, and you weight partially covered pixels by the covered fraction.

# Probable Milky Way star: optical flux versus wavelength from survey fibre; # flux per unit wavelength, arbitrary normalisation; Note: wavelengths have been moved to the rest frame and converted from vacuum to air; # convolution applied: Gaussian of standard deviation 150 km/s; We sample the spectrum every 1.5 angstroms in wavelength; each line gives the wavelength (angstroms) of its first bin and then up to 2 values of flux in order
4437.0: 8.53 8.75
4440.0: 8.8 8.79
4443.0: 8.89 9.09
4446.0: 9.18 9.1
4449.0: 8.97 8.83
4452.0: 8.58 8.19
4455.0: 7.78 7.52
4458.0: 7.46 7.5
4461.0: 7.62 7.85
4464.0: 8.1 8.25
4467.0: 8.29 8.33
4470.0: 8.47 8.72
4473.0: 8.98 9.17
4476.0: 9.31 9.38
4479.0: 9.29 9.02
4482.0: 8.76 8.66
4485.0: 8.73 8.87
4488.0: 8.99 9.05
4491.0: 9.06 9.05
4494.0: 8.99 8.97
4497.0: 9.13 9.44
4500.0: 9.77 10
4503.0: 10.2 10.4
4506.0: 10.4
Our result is 1.78 angstroms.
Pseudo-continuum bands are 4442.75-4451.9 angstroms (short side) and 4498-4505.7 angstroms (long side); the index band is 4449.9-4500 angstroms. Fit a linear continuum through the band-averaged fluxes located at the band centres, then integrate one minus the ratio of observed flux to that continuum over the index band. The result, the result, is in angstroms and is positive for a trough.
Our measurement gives 4.6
